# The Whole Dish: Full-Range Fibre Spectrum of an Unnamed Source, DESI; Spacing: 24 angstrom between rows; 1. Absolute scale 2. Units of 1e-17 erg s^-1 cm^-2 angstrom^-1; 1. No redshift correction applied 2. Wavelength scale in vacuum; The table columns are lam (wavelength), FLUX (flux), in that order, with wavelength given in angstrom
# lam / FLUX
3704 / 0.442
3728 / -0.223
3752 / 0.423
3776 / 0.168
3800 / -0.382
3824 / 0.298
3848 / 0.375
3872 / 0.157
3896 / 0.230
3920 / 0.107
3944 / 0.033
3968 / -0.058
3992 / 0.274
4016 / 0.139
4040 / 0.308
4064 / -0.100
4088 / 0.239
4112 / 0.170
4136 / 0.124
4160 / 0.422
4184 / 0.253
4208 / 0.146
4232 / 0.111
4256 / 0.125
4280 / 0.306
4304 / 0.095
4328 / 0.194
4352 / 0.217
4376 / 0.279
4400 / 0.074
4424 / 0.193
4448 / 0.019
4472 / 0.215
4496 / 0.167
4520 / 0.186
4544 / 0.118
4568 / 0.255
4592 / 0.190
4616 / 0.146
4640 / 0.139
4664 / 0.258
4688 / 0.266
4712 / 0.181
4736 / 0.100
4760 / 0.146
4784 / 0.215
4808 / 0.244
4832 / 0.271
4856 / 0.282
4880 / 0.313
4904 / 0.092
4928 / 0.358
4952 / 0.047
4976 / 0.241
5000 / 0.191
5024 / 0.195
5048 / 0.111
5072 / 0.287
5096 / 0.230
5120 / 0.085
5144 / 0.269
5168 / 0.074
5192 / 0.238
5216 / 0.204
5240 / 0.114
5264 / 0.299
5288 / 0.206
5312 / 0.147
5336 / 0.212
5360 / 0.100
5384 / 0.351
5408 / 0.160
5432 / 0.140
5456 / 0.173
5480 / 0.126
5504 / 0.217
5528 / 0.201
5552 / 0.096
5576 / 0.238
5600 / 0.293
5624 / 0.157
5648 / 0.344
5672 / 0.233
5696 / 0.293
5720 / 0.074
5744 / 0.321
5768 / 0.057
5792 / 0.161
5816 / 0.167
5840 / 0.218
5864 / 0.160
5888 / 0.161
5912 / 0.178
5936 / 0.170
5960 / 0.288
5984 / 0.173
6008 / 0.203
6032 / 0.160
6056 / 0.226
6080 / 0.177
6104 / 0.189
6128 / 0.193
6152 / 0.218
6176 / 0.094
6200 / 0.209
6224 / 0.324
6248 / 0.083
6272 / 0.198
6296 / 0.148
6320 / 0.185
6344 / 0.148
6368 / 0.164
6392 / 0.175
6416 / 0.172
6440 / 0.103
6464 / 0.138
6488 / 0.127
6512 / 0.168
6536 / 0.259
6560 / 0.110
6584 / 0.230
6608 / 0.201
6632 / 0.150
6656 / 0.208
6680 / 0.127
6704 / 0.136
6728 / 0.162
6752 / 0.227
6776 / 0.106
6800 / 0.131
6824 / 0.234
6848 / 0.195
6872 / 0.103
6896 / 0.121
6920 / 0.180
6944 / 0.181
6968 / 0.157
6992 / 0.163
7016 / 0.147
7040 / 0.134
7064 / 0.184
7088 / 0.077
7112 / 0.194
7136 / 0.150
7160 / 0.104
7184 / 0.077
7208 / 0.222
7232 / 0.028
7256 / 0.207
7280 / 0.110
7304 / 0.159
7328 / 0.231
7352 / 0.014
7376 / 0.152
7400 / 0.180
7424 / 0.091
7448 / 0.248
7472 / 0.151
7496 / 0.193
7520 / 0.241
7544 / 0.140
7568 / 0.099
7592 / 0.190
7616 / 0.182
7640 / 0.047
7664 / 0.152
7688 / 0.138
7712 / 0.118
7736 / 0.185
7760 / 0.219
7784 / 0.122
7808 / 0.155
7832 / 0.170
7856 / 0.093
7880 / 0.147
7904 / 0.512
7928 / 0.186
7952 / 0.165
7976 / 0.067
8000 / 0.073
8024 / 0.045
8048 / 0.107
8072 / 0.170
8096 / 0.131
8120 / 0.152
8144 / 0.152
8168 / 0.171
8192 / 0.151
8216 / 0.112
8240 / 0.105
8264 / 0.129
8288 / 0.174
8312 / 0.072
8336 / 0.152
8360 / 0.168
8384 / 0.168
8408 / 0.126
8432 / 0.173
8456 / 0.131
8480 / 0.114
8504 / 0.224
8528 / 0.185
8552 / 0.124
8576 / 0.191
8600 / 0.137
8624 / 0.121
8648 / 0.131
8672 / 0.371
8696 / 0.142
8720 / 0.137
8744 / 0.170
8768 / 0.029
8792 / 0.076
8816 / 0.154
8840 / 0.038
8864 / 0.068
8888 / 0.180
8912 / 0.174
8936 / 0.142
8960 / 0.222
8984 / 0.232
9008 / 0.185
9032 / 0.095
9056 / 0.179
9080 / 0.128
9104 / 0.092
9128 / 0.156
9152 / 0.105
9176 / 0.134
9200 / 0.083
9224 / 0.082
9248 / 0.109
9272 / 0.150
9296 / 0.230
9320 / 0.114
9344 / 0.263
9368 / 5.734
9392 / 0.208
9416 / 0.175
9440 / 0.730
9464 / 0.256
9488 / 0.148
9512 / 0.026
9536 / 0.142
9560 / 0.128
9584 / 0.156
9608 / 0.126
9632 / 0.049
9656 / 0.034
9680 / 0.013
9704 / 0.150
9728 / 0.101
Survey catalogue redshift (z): 0.14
